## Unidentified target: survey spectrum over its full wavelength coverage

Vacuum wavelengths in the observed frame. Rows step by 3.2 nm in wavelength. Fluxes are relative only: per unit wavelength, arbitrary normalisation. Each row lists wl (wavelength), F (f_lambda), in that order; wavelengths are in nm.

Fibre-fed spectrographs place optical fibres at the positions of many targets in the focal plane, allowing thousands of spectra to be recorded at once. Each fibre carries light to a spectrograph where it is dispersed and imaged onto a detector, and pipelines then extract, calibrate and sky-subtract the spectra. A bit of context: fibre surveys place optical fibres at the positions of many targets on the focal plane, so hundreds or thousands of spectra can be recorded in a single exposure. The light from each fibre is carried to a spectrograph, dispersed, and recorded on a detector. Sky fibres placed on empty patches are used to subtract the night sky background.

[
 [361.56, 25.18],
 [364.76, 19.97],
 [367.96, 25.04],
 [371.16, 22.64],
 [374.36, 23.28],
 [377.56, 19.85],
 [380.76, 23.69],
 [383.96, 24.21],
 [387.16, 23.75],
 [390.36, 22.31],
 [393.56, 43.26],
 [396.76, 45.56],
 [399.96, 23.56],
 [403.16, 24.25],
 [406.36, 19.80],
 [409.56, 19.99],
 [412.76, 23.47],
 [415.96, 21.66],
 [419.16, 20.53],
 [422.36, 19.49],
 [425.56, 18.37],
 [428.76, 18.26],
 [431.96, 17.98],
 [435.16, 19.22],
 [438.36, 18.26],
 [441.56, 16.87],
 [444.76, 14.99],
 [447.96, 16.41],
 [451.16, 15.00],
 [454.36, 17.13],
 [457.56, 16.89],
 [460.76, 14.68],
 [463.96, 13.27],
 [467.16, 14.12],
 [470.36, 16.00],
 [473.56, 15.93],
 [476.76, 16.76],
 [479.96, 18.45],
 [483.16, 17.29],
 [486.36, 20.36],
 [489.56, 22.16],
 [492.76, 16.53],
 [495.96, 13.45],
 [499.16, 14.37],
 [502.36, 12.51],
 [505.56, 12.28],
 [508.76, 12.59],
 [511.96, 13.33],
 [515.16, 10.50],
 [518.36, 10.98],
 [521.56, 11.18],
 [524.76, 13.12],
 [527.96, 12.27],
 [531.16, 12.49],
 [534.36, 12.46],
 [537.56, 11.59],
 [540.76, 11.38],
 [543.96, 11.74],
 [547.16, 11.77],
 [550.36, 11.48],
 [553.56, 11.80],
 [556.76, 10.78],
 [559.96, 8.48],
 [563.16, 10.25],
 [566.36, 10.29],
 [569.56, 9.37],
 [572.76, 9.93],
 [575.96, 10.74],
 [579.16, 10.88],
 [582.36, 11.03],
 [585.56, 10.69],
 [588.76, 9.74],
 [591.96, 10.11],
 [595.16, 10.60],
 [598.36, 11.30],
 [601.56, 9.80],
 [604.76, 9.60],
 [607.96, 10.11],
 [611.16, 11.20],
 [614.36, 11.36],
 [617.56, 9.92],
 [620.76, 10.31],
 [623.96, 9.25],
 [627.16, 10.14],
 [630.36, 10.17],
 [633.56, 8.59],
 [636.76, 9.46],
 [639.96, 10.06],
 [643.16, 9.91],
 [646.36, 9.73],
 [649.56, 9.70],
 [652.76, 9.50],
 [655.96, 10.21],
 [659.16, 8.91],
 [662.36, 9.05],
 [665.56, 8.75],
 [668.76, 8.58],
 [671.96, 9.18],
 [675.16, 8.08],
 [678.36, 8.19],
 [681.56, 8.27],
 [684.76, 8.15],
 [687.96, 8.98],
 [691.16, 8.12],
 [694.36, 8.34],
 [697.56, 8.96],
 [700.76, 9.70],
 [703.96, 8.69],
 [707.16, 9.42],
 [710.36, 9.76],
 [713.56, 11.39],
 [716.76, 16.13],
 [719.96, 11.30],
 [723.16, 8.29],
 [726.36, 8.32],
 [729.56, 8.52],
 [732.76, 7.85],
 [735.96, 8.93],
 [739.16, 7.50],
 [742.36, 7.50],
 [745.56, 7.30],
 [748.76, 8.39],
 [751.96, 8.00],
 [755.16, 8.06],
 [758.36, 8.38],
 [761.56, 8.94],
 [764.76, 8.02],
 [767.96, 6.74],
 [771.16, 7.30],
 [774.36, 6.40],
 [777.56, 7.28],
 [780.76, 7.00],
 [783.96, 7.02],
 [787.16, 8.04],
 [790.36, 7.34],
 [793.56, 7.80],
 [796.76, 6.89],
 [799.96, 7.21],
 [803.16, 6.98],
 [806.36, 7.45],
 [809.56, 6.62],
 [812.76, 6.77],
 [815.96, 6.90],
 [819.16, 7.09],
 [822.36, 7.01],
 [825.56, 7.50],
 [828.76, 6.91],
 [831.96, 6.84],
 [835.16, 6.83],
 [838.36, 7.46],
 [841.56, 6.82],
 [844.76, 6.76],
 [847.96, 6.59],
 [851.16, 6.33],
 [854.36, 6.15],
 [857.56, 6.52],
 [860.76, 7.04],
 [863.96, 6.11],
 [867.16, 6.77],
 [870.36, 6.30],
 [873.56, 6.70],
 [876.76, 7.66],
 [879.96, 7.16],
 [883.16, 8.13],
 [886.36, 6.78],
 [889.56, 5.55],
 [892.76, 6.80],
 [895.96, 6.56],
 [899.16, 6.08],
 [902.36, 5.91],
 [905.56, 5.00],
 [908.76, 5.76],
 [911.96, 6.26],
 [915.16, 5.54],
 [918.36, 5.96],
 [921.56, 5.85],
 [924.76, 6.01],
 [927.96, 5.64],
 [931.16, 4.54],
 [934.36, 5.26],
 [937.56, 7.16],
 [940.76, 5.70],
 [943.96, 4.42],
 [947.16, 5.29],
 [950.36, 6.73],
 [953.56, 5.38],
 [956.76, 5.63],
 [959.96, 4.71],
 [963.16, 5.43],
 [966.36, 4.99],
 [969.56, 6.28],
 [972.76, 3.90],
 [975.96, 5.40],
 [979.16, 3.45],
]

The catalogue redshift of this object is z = 1.56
